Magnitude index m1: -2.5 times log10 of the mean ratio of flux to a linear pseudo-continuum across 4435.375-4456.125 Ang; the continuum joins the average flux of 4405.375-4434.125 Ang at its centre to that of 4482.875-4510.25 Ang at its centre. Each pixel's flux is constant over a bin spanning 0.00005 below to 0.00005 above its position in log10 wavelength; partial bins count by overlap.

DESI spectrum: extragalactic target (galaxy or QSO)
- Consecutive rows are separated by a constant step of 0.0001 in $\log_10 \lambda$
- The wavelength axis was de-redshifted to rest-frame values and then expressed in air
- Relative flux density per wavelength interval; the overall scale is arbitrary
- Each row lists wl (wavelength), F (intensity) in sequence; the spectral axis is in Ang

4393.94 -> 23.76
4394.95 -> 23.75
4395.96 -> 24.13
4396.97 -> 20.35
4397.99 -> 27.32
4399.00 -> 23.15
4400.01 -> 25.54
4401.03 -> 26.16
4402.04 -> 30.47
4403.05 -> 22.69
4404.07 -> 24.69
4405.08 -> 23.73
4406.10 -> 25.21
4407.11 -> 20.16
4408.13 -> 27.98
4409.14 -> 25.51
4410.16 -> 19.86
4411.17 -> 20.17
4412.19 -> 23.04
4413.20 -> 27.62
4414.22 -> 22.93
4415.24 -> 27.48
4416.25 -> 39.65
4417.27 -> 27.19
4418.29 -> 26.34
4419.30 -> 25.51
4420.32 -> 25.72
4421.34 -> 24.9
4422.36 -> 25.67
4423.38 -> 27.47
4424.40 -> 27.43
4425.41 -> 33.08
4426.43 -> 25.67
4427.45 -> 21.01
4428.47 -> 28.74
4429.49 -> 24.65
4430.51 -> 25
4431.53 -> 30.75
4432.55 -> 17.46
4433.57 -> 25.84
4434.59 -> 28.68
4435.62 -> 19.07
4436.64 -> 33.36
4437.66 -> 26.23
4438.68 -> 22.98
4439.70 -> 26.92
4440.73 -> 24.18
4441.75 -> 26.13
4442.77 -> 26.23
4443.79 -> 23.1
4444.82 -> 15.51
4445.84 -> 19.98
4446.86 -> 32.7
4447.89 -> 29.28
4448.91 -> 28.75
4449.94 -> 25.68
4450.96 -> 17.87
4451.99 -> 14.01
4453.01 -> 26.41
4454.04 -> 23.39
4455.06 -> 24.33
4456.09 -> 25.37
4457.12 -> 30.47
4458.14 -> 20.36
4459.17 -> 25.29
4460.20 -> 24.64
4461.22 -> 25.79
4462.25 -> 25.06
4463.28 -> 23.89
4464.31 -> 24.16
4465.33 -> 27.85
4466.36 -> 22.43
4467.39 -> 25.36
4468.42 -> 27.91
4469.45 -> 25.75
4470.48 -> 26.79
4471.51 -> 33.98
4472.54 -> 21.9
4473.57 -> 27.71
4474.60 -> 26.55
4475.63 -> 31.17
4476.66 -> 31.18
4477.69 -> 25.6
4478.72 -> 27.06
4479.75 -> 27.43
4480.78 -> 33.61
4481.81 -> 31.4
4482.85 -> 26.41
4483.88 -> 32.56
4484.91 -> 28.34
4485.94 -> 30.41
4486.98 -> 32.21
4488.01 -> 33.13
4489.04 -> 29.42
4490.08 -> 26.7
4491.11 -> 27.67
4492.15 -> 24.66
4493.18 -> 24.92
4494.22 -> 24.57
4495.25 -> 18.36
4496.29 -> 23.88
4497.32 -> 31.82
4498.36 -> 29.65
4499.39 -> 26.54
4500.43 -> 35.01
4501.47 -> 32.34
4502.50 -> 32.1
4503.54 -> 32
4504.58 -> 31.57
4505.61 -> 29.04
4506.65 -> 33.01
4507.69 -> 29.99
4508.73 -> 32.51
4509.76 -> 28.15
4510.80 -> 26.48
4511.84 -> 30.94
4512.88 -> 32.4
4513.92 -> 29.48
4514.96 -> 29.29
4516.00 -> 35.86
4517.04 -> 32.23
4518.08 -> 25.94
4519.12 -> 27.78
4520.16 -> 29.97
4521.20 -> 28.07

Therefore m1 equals 0.11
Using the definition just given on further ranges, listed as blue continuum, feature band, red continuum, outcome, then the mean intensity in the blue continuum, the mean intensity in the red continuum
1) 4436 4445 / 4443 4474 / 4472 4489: 0.09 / 25.2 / 29.2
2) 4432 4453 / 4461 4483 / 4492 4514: -0.02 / 24.3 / 29.1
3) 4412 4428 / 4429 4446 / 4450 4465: 0.04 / 27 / 23.8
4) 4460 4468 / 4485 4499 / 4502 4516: 0.04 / 25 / 30.7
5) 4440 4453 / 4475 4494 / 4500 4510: -0.01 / 23.8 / 31.7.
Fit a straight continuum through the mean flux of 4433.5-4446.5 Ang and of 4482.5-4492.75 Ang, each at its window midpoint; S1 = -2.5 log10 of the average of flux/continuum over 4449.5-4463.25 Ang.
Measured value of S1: 0.10 mag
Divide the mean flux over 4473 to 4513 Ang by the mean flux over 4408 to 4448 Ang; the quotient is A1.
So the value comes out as 1.1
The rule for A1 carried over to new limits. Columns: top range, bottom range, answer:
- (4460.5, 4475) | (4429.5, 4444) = 1.02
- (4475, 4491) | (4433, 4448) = 1.18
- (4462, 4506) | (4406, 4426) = 1.08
